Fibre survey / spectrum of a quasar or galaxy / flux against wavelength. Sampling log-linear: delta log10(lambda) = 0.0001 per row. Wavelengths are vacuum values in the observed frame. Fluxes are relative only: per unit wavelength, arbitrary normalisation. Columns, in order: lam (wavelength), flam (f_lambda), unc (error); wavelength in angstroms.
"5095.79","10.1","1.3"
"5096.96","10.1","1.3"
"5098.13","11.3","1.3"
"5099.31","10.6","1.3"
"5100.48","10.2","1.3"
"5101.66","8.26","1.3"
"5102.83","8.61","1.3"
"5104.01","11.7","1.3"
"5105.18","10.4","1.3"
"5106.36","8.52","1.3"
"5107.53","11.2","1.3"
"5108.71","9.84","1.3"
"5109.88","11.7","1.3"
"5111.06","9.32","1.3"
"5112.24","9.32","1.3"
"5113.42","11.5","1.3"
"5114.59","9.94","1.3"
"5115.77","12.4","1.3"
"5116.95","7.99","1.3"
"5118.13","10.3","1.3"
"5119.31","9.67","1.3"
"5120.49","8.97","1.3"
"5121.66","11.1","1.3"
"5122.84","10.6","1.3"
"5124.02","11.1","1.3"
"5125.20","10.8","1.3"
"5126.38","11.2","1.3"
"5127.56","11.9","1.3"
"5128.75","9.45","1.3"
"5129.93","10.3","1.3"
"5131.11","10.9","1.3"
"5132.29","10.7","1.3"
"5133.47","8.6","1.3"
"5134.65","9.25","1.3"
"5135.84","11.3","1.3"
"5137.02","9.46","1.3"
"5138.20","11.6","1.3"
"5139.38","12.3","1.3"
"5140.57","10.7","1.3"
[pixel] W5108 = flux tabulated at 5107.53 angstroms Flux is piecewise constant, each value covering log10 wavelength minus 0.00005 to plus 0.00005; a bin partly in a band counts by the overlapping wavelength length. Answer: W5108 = 11.2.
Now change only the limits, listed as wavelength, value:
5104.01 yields 11.7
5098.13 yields 11.3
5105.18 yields 10.4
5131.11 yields 10.9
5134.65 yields 9.25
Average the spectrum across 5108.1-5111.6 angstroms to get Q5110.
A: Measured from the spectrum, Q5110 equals 10.3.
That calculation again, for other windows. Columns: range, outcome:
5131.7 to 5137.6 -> 9.86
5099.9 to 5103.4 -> 9.02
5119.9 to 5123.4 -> 10.2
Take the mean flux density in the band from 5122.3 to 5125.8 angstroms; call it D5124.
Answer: 10.8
